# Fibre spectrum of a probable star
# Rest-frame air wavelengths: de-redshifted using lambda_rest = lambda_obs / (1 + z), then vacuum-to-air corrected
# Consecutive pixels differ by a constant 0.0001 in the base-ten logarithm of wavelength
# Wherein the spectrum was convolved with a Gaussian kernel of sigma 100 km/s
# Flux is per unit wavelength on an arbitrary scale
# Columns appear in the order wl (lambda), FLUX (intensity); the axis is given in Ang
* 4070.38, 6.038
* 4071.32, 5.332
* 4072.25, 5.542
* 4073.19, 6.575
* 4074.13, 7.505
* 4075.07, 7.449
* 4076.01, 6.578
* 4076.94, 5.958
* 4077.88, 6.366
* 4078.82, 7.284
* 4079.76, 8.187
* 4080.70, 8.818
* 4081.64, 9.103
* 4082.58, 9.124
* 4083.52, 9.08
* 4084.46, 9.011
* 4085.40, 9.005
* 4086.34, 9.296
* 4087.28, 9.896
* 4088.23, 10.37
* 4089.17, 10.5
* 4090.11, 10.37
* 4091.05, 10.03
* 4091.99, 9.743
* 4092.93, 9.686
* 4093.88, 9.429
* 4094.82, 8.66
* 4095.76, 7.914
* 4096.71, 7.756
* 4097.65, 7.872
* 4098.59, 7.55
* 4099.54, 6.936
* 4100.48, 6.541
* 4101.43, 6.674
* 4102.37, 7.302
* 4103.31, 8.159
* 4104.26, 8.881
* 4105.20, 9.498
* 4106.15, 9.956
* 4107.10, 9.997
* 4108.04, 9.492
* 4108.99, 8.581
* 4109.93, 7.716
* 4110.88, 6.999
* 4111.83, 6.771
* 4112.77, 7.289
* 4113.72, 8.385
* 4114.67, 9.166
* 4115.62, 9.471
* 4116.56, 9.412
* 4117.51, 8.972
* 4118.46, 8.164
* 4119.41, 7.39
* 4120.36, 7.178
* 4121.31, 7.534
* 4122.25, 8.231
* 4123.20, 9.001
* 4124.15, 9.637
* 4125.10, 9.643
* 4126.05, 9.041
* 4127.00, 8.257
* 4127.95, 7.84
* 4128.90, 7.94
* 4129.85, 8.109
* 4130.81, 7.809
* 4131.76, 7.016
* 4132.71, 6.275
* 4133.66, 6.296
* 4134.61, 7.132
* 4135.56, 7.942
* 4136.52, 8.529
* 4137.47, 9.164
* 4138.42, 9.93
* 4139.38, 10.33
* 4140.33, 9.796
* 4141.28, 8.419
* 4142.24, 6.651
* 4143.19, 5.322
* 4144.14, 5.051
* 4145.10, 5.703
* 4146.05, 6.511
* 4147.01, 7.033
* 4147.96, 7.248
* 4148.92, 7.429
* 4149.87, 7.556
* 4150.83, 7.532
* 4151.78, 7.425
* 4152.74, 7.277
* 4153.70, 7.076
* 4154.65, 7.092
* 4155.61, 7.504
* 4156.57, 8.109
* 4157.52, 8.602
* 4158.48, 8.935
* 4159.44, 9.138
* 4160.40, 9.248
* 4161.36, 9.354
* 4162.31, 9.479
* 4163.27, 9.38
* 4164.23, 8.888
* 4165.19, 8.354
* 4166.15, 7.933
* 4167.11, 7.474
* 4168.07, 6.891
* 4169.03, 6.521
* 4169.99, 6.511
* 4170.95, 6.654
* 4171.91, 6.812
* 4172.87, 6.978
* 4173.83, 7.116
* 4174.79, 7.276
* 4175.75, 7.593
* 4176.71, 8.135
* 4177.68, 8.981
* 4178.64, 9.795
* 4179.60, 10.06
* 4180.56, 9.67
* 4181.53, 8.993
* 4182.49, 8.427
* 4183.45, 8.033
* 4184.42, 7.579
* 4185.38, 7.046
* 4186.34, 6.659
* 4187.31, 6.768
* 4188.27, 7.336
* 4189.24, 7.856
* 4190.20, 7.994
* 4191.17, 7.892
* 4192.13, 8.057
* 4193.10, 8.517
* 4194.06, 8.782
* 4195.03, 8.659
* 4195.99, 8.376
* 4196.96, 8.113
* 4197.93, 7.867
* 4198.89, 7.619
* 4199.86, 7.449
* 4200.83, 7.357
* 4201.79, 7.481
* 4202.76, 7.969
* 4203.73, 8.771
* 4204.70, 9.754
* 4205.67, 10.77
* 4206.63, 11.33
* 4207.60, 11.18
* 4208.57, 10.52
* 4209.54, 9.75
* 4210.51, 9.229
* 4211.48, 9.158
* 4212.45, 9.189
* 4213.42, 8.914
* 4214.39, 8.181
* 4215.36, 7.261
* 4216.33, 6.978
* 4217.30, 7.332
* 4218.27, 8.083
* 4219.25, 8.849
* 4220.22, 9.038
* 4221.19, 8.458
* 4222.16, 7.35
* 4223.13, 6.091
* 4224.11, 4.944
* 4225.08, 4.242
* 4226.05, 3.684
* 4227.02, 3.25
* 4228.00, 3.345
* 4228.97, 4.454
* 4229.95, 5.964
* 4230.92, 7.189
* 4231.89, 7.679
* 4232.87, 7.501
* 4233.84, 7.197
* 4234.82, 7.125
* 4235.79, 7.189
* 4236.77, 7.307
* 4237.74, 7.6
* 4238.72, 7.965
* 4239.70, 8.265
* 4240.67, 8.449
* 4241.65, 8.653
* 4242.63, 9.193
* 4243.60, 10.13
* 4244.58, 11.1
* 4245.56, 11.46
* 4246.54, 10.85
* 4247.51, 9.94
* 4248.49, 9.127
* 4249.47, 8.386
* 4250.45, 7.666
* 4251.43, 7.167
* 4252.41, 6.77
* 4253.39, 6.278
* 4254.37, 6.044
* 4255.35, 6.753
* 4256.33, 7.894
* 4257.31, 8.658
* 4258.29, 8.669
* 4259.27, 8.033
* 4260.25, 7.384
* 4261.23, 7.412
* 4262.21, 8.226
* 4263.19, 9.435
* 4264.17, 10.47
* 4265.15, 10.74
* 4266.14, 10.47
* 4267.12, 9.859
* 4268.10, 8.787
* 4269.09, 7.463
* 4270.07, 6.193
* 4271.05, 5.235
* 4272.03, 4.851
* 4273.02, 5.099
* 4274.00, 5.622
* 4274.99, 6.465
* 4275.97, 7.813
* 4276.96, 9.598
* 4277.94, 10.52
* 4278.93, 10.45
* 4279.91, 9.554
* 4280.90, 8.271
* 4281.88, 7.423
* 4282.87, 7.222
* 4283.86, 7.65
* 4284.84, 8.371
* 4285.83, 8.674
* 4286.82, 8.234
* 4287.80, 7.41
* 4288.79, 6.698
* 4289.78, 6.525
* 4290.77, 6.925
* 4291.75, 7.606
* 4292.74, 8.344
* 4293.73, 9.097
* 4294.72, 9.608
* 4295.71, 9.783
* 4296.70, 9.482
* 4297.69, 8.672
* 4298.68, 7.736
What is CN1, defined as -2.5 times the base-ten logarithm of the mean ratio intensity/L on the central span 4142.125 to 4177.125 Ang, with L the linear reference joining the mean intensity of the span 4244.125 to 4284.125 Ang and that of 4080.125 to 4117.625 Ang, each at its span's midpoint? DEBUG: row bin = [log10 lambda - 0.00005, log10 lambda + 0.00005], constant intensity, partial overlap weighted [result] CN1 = 0.14 mag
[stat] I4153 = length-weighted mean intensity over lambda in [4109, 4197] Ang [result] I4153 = 7.96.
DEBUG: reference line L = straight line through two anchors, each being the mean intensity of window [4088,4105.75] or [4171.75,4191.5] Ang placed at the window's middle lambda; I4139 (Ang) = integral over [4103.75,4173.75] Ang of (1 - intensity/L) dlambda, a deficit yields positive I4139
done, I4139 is 2.5 Ang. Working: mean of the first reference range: 8.61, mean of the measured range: 8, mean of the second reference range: 7.97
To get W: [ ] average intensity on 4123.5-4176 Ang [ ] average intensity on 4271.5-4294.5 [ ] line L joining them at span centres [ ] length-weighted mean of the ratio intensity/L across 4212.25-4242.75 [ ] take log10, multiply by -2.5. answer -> 0.108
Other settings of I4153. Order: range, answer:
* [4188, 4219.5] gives 8.57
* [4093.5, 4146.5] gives 8.06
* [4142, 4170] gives 7.6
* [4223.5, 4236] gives 5.65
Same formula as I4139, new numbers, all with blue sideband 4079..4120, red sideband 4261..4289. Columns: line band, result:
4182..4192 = 0.96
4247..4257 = 0.66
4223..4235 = 3.94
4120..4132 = 0.41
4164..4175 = 1.55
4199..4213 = -1.54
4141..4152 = 2.24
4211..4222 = 0.00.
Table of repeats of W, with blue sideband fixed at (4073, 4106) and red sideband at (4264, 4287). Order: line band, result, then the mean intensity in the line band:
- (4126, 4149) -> 0.10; 7.61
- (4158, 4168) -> -0.06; 8.73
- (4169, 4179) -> 0.10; 7.51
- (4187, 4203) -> 0.04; 7.9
